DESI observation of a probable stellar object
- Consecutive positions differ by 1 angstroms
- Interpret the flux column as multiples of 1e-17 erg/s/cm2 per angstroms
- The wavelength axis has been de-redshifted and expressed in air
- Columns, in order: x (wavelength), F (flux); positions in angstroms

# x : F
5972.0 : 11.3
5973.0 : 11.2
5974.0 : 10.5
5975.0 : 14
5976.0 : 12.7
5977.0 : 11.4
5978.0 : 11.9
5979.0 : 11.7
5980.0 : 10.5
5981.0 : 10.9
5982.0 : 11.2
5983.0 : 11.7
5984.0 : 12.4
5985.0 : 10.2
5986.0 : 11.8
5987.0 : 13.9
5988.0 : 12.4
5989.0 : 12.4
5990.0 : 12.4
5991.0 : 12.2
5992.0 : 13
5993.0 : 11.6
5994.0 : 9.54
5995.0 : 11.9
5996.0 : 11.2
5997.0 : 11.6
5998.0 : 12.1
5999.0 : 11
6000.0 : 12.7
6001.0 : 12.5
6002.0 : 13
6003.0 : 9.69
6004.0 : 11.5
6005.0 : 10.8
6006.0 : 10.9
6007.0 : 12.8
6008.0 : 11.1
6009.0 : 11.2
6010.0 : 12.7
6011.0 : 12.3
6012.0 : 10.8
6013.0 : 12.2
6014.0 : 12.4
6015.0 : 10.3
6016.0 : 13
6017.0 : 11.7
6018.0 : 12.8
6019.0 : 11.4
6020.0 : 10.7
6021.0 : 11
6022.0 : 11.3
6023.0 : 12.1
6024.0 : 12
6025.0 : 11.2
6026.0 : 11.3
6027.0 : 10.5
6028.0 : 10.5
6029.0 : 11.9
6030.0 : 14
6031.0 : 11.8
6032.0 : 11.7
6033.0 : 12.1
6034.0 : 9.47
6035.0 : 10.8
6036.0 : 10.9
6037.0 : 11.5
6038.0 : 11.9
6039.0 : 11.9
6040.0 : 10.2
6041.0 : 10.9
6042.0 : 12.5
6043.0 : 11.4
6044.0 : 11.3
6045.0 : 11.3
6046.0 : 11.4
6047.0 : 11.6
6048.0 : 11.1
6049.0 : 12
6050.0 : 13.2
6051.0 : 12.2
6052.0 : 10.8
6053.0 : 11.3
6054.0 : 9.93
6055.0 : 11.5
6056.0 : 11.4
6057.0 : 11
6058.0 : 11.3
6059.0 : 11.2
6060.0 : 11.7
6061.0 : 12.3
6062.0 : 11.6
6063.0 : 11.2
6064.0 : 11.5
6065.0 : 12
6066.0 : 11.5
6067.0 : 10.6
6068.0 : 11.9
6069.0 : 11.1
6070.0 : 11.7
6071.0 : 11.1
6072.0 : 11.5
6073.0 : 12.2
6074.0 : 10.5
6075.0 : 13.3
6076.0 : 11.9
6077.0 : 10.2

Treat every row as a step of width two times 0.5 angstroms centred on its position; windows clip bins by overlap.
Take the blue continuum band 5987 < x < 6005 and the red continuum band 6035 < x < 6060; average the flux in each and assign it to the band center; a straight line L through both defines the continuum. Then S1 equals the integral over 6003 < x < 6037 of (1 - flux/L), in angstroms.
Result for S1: 0.3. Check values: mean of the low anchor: 11.8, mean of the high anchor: 11.4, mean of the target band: 11.5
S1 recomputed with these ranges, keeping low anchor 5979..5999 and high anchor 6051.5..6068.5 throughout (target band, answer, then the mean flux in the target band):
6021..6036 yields 0.08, 11.4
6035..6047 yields 0.07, 11.4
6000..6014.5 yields -0.15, 11.7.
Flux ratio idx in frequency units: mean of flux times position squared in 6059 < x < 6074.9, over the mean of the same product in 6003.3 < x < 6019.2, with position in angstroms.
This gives 1.00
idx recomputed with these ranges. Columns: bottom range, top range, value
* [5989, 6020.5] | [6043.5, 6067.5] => 0.99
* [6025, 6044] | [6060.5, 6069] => 1.02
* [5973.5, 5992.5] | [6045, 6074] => 0.98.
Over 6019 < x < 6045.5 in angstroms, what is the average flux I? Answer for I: 11.4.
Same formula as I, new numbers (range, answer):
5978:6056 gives 11.6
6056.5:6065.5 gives 11.5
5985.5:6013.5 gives 11.8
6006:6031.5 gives 11.7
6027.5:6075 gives 11.5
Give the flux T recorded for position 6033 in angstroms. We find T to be 12.1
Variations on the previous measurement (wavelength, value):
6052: 10.8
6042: 12.5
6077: 10.2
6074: 10.5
